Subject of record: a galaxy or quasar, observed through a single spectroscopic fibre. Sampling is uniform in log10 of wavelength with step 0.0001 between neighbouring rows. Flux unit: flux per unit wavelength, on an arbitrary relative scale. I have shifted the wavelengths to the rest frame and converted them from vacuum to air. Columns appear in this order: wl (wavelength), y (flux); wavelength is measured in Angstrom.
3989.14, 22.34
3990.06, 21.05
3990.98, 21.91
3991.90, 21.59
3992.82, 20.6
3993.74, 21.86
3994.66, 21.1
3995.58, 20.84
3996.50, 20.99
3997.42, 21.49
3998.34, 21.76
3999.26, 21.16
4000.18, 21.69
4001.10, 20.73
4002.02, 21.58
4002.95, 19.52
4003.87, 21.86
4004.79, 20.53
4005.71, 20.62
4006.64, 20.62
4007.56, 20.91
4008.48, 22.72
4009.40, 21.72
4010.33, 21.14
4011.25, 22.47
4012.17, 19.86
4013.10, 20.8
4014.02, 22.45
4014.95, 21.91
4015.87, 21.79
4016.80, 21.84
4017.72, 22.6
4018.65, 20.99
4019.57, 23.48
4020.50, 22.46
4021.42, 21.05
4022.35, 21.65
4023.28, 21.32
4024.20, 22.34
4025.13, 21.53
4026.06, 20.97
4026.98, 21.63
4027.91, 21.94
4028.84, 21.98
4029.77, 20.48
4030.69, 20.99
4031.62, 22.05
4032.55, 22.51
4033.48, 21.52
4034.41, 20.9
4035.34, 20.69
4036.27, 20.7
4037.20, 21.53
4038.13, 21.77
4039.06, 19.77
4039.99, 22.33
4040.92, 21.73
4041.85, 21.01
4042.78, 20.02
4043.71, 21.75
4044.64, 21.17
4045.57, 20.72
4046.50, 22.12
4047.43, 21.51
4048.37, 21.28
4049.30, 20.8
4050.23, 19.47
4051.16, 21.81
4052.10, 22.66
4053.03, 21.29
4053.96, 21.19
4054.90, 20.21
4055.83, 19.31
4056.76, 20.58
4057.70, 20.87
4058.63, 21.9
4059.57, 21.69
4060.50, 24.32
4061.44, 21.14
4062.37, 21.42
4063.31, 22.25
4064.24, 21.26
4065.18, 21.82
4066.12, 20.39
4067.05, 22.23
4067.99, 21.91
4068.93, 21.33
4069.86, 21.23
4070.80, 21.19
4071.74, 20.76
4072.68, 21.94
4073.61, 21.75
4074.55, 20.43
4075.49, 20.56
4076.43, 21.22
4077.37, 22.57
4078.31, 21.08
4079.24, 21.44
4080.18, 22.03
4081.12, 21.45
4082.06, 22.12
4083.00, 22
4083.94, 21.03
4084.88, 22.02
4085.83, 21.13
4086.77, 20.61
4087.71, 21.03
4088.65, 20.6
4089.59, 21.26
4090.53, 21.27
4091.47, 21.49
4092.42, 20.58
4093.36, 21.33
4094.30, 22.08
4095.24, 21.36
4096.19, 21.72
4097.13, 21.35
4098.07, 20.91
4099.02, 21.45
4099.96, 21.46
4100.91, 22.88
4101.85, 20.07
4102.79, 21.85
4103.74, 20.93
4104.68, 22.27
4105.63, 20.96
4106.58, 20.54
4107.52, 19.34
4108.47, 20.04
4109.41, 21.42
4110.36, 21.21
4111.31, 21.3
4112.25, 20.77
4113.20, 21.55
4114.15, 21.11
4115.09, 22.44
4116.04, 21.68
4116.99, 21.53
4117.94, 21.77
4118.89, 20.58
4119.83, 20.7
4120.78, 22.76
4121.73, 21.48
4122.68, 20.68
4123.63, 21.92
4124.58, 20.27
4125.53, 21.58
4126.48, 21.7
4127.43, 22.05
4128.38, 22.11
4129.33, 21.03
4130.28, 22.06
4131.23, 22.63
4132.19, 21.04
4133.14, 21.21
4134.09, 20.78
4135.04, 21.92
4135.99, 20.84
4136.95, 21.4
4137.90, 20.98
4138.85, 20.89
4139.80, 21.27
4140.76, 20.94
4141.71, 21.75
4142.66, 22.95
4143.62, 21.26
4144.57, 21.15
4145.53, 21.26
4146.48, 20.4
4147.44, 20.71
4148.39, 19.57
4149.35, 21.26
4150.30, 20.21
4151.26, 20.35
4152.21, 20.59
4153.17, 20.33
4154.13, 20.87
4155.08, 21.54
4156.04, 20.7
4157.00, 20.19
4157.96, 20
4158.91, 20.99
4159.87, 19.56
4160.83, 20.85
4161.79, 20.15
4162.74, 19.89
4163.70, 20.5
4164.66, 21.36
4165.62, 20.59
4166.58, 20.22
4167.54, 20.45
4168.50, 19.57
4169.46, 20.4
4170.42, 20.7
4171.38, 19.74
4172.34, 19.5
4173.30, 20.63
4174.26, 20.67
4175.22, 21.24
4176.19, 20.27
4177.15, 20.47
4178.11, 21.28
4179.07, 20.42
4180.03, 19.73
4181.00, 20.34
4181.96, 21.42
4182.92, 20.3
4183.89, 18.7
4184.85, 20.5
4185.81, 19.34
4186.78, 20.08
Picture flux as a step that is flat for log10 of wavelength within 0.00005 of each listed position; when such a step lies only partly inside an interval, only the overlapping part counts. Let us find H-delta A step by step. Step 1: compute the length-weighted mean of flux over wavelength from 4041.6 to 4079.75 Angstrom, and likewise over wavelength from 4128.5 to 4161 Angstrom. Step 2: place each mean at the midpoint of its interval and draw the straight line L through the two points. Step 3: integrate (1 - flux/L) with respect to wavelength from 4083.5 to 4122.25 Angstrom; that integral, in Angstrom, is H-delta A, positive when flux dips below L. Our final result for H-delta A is -0.20 Angstrom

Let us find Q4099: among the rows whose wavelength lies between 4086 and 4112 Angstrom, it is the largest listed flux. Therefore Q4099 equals 22.88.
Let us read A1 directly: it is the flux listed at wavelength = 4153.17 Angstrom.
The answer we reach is 20.33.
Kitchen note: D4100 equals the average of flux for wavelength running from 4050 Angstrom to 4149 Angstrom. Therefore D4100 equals 21.3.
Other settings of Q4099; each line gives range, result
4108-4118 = 22.44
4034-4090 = 24.32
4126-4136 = 22.63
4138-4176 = 22.95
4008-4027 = 23.48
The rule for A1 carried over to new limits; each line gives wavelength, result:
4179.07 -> 20.42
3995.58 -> 20.84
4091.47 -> 21.49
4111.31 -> 21.3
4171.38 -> 19.74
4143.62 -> 21.26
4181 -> 20.34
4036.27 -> 20.7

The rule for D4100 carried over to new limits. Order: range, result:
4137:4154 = 20.9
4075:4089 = 21.4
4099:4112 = 21.1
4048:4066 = 21.3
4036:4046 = 21.2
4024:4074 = 21.4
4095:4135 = 21.3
